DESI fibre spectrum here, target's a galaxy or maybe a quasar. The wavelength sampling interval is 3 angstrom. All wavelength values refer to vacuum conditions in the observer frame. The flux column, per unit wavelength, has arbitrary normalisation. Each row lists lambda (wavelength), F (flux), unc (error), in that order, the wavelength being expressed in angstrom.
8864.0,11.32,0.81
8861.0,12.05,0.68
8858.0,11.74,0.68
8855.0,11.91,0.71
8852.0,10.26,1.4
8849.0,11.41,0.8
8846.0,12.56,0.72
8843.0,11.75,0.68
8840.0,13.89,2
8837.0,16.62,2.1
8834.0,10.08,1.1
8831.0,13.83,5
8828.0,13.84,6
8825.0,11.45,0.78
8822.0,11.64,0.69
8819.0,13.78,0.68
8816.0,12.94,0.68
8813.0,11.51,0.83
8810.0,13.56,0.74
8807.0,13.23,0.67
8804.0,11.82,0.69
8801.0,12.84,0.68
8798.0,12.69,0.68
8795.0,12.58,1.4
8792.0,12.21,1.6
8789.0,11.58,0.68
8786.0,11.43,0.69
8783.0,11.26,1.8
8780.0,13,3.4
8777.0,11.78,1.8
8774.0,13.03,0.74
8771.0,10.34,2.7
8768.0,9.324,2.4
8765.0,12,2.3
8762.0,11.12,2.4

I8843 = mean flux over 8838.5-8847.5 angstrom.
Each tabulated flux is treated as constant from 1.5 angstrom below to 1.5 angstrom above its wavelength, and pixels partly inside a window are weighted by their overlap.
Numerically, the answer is 12.7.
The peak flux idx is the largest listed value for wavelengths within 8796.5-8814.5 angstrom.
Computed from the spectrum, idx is 13.56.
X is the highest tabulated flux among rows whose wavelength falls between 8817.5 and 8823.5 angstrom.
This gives 13.78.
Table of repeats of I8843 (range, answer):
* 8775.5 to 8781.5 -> 12.4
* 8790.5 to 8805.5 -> 12.4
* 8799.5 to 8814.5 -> 12.6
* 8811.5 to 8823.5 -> 12.5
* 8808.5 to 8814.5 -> 12.5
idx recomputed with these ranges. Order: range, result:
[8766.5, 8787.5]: 13.03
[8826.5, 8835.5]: 13.84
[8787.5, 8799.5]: 12.69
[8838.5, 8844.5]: 13.89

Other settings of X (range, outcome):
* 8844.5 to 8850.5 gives 12.56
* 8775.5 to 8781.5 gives 13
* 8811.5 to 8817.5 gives 12.94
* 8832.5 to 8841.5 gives 16.62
